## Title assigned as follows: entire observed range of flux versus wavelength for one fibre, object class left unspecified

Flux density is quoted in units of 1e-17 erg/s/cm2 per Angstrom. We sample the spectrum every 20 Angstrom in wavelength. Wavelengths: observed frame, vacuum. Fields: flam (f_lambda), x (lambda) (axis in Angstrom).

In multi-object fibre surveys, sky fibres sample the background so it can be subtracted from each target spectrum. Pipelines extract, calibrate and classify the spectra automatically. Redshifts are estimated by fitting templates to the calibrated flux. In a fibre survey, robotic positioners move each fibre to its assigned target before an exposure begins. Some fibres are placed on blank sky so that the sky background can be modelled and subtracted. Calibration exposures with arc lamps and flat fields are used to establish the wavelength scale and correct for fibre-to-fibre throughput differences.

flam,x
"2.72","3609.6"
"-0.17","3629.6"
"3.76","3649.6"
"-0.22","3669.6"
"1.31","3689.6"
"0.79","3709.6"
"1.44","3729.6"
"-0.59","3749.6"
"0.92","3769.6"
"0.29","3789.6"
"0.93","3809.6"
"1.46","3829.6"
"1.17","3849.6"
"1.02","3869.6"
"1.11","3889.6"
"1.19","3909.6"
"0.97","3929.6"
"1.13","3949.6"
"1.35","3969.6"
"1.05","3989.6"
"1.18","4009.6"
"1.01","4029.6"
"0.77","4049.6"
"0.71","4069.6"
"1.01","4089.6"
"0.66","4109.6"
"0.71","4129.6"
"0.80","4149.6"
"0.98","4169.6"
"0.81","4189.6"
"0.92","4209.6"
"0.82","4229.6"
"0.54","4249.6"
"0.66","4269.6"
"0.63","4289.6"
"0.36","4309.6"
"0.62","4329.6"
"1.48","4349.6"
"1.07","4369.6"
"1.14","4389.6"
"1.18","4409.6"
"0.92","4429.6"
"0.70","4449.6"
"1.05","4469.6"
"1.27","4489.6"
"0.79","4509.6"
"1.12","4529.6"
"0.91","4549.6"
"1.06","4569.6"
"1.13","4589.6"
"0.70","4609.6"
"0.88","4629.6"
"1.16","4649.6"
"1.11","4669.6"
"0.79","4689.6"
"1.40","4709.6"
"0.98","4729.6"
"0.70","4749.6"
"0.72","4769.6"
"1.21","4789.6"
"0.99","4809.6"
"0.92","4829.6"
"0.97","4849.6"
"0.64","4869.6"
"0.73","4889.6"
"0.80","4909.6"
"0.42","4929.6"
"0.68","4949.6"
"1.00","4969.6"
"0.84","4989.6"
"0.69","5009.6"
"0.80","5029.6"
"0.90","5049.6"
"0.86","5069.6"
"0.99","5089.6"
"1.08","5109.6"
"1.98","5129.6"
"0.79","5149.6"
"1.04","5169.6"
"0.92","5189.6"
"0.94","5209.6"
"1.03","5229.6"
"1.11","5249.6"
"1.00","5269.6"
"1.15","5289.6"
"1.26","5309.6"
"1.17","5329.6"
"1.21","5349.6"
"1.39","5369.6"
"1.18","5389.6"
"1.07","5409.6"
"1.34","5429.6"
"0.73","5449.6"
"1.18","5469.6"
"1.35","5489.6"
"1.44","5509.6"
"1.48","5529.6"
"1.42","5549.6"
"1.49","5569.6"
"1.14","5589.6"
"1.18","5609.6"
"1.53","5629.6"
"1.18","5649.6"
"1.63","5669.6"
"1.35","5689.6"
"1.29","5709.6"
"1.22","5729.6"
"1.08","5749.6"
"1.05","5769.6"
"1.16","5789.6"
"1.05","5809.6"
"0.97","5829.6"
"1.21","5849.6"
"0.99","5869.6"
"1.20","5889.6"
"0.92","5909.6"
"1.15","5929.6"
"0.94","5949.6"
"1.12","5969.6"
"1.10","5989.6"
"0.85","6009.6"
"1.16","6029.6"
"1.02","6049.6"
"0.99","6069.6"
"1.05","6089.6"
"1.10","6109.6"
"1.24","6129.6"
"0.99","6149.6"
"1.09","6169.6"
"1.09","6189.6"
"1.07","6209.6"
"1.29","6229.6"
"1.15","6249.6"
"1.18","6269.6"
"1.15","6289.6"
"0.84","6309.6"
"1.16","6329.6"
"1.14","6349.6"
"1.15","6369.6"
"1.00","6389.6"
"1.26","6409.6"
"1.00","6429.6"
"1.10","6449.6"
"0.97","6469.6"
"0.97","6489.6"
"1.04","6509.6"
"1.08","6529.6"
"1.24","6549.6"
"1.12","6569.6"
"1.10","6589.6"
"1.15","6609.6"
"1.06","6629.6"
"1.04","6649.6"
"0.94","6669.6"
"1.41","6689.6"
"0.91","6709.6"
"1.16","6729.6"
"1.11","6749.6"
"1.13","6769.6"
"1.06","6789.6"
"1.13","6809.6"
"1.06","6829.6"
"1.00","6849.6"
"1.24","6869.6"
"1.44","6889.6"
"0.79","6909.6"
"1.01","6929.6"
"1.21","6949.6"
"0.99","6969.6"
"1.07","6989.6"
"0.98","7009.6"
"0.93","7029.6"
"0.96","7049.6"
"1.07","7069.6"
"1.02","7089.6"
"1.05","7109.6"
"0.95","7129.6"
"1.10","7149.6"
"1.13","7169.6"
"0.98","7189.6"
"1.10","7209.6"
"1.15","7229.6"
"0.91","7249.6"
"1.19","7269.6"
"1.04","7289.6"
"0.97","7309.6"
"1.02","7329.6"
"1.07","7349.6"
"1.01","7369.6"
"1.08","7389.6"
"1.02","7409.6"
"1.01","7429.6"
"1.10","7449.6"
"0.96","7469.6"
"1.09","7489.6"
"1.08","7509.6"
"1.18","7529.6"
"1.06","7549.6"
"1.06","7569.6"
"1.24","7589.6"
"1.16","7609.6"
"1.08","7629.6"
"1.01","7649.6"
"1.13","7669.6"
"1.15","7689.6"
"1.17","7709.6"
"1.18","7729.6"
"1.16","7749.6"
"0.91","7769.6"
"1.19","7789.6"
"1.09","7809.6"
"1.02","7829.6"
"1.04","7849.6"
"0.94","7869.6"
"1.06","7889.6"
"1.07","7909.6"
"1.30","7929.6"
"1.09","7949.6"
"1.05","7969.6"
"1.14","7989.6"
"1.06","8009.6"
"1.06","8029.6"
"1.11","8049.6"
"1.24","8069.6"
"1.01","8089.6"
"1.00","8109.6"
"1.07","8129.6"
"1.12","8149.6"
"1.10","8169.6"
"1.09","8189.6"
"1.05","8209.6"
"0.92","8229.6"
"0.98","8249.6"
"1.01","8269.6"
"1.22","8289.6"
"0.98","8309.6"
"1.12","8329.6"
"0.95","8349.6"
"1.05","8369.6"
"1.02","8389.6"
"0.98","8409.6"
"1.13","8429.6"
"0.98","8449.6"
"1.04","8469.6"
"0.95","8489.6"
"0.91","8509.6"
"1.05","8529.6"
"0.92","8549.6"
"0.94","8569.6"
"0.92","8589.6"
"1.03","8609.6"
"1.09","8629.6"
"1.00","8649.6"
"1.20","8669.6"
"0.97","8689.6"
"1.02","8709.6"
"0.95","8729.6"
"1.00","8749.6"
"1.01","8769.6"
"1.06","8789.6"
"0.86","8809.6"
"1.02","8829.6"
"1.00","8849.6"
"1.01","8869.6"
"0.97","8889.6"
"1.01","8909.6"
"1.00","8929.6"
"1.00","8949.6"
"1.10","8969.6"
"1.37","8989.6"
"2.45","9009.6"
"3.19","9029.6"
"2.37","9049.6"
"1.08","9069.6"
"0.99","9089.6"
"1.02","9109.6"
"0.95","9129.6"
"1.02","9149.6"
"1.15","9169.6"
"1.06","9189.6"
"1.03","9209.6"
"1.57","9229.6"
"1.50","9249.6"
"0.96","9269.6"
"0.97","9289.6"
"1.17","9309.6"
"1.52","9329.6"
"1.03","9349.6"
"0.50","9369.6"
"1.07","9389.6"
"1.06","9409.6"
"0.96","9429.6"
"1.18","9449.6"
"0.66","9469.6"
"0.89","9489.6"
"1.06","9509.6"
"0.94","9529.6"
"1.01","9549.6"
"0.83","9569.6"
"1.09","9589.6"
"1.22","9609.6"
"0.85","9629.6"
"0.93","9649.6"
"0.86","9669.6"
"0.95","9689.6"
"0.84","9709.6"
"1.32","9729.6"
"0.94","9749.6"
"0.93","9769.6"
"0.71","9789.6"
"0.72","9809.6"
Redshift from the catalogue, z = 0.37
